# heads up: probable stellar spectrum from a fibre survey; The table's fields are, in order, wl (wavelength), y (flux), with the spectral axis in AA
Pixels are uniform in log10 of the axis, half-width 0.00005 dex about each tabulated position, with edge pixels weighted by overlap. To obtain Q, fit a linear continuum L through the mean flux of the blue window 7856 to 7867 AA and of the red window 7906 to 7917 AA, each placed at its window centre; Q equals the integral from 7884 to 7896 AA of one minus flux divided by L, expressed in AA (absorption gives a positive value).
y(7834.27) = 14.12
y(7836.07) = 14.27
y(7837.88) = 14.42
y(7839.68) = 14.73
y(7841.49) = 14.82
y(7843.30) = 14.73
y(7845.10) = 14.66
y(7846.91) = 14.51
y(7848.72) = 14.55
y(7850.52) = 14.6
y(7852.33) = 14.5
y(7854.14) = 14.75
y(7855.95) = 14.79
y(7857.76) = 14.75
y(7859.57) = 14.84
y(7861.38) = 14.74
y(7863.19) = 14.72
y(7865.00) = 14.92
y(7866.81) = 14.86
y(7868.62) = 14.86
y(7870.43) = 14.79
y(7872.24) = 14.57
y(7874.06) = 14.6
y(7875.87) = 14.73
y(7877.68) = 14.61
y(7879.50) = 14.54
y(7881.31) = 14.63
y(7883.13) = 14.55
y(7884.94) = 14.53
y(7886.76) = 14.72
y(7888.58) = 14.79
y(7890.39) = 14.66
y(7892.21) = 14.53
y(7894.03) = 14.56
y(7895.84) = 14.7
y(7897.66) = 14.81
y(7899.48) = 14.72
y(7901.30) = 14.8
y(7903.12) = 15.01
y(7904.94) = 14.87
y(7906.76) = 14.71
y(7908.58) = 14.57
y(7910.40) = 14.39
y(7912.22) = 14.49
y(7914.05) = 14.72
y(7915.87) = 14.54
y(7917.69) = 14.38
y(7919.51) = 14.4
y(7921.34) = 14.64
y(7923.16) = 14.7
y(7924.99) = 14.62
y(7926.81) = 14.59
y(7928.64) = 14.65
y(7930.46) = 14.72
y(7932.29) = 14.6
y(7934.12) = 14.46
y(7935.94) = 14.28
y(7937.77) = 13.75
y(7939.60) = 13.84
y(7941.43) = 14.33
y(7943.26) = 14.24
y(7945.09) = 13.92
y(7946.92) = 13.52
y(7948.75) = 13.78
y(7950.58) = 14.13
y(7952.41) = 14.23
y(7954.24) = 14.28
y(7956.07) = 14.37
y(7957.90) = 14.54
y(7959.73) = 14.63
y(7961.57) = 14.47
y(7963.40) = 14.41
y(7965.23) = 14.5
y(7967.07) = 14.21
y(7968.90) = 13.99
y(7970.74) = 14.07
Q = 0.0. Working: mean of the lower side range 14.8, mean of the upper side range 14.6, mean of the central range 14.6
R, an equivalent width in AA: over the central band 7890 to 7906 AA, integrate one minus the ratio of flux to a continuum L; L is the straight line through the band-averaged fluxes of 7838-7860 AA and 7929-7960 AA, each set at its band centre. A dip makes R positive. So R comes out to -0.34 AA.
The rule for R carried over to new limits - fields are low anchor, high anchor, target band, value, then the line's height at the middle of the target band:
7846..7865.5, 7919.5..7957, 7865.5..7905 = -0.4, 14.5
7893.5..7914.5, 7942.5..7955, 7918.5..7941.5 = -0.2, 14.3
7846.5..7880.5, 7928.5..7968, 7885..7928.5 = -0.5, 14.5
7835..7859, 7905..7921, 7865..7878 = -0.1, 14.6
